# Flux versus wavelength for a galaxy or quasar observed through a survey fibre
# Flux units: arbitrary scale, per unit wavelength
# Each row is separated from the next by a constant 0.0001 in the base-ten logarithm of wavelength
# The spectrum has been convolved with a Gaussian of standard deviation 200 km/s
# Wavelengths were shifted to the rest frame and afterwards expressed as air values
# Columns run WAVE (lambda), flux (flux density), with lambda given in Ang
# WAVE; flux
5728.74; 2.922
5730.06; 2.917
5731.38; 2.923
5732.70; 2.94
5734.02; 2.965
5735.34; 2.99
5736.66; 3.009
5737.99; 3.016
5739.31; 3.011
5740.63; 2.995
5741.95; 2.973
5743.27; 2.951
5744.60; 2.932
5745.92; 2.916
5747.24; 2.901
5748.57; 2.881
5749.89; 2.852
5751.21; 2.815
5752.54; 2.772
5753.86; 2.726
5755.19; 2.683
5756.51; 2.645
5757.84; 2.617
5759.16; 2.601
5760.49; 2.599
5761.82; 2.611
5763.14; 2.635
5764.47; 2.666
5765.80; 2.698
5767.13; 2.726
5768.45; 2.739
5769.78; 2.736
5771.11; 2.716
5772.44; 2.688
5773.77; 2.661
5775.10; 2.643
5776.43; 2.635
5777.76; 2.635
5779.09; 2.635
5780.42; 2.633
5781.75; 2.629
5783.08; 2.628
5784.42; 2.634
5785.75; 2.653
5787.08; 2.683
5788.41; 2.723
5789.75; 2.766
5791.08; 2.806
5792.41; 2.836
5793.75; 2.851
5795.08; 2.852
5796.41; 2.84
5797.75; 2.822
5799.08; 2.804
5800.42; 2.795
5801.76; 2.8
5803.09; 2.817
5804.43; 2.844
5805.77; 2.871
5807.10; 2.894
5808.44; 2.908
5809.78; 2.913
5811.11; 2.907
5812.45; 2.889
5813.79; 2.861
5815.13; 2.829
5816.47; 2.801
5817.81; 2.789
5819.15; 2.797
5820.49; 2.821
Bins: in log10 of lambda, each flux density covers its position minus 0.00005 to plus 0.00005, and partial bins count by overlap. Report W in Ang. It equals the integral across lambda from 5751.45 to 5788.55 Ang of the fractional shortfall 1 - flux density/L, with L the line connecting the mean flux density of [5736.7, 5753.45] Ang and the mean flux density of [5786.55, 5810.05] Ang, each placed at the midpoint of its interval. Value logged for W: 2.7 Ang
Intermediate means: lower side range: 2.92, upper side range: 2.82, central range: 2.67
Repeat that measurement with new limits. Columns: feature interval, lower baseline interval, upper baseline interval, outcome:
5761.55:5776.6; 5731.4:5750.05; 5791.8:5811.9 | 1.15 Ang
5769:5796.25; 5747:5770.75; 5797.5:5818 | 0.73 Ang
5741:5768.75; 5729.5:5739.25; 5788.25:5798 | 1.46 Ang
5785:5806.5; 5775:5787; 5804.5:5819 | -0.40 Ang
